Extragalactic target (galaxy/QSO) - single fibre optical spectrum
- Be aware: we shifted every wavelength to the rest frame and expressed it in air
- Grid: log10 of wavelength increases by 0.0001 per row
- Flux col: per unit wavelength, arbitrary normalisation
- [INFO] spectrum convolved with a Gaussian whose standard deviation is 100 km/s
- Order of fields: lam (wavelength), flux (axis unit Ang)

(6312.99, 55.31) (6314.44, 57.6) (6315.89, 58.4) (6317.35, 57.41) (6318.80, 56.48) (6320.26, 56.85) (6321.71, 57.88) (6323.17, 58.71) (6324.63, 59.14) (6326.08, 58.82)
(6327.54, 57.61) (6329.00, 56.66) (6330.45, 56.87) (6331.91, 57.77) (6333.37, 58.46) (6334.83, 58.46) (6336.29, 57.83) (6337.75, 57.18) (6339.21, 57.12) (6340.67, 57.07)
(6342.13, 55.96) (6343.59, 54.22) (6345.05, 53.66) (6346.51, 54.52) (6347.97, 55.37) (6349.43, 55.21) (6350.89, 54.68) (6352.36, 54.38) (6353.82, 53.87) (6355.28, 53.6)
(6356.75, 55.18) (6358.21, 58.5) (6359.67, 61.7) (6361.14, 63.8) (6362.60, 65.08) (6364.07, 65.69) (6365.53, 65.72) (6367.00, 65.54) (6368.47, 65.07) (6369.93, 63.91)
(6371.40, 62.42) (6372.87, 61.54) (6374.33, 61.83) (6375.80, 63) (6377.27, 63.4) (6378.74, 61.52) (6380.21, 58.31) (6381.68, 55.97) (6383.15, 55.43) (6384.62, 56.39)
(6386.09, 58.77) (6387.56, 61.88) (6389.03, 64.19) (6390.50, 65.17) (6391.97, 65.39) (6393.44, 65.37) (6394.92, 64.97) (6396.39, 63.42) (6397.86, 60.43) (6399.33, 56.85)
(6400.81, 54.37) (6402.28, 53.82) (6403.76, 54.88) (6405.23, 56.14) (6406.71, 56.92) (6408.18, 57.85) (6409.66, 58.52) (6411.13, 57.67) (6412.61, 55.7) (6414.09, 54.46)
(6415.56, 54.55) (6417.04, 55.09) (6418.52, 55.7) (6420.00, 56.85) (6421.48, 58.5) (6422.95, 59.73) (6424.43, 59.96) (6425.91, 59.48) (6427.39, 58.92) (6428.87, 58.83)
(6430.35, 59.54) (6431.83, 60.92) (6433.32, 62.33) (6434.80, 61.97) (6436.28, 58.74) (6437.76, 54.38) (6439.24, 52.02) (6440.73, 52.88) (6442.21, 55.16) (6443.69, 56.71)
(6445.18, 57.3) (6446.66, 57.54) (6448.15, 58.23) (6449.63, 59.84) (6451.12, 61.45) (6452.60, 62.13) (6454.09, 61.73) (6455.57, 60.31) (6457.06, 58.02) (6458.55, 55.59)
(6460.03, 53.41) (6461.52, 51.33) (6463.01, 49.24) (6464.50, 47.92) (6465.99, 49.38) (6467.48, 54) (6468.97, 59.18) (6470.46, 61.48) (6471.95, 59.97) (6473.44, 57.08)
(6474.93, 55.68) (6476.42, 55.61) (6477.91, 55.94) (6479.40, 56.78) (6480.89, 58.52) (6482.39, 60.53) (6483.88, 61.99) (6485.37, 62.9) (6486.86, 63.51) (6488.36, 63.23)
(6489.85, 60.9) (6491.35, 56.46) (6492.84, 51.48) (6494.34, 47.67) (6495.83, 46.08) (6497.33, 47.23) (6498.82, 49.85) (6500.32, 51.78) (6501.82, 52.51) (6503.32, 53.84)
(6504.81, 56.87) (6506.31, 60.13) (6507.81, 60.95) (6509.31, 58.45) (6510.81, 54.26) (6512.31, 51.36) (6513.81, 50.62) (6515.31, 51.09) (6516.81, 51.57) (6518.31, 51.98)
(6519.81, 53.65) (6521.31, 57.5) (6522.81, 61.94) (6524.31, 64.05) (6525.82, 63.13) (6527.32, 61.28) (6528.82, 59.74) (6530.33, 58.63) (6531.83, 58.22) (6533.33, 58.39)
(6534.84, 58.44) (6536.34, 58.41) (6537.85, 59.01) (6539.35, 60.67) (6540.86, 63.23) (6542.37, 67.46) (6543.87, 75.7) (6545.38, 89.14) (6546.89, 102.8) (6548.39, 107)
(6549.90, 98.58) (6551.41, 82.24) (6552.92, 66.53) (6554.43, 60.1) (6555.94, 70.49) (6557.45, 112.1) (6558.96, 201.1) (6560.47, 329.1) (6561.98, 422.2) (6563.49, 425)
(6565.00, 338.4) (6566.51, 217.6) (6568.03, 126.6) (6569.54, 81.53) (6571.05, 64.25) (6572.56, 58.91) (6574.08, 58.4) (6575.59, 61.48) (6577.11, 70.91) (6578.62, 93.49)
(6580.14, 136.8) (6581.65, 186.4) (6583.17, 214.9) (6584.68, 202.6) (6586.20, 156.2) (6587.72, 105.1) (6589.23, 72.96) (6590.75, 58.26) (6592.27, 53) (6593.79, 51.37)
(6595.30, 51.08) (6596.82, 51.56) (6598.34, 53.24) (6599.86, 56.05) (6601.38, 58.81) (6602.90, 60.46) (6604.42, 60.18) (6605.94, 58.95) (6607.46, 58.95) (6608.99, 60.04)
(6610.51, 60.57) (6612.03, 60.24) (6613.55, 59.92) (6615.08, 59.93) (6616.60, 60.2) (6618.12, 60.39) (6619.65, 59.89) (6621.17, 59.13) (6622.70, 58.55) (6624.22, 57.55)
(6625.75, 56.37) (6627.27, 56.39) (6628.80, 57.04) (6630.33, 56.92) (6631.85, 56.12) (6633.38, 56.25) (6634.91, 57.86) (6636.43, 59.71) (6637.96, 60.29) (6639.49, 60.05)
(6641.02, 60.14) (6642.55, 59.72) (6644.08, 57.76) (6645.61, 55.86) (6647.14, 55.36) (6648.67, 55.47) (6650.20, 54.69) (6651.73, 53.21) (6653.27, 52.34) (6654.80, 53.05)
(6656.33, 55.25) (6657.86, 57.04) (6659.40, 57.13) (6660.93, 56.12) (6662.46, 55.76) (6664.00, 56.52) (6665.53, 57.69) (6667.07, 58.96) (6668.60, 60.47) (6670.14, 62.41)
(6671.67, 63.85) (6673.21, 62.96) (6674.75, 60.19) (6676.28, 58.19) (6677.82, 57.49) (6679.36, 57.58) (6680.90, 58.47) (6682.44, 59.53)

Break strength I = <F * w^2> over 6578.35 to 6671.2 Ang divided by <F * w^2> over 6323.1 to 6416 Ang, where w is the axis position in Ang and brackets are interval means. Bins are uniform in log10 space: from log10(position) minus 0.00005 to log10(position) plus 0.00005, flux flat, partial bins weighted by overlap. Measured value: 1.26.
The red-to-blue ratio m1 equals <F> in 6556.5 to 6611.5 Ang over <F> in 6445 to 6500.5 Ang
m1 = 2.2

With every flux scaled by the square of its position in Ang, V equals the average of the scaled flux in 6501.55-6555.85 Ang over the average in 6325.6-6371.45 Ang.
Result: 1.16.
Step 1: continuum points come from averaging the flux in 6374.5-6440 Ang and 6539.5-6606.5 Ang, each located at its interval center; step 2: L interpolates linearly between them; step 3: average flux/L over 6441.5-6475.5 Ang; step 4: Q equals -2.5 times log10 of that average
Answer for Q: 0.33 mag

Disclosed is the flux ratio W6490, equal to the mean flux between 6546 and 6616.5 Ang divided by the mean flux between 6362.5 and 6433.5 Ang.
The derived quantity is 1.91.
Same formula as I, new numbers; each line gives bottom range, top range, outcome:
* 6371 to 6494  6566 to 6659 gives 1.32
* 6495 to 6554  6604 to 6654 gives 0.96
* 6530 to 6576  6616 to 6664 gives 0.47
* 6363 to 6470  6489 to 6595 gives 1.70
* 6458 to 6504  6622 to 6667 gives 1.08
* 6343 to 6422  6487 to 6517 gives 0.95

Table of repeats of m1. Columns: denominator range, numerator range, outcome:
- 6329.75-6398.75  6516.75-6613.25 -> 1.68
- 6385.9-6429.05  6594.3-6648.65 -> 0.99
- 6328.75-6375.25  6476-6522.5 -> 0.94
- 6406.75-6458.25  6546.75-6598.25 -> 2.31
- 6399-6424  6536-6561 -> 1.75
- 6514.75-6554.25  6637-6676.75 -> 0.86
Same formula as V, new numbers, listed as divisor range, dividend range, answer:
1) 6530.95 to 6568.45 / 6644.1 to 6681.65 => 0.43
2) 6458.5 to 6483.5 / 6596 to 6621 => 1.10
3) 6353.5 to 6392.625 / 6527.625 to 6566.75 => 2.23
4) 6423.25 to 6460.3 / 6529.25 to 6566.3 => 2.32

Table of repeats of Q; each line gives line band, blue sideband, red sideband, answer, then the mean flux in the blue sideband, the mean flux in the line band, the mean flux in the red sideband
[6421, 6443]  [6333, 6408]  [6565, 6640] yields 0.12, 59.3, 58.2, 80.4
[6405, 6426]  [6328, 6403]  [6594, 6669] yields 0.04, 59.4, 57.1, 57.4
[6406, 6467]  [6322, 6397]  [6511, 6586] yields 0.36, 59.5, 57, 110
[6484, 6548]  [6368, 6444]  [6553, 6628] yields 0.43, 59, 59.5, 108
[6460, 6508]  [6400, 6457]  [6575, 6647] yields 0.13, 57.7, 55.5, 73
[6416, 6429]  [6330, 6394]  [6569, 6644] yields 0.09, 59.5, 58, 73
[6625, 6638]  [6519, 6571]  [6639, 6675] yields 0.23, 116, 57.3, 57.5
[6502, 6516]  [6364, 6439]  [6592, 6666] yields 0.06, 59.7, 55.2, 57.2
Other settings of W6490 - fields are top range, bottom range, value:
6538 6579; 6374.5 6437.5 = 2.25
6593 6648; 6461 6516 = 1.05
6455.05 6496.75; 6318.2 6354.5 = 0.99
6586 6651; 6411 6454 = 1.05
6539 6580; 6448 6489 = 2.33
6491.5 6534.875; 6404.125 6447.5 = 0.96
